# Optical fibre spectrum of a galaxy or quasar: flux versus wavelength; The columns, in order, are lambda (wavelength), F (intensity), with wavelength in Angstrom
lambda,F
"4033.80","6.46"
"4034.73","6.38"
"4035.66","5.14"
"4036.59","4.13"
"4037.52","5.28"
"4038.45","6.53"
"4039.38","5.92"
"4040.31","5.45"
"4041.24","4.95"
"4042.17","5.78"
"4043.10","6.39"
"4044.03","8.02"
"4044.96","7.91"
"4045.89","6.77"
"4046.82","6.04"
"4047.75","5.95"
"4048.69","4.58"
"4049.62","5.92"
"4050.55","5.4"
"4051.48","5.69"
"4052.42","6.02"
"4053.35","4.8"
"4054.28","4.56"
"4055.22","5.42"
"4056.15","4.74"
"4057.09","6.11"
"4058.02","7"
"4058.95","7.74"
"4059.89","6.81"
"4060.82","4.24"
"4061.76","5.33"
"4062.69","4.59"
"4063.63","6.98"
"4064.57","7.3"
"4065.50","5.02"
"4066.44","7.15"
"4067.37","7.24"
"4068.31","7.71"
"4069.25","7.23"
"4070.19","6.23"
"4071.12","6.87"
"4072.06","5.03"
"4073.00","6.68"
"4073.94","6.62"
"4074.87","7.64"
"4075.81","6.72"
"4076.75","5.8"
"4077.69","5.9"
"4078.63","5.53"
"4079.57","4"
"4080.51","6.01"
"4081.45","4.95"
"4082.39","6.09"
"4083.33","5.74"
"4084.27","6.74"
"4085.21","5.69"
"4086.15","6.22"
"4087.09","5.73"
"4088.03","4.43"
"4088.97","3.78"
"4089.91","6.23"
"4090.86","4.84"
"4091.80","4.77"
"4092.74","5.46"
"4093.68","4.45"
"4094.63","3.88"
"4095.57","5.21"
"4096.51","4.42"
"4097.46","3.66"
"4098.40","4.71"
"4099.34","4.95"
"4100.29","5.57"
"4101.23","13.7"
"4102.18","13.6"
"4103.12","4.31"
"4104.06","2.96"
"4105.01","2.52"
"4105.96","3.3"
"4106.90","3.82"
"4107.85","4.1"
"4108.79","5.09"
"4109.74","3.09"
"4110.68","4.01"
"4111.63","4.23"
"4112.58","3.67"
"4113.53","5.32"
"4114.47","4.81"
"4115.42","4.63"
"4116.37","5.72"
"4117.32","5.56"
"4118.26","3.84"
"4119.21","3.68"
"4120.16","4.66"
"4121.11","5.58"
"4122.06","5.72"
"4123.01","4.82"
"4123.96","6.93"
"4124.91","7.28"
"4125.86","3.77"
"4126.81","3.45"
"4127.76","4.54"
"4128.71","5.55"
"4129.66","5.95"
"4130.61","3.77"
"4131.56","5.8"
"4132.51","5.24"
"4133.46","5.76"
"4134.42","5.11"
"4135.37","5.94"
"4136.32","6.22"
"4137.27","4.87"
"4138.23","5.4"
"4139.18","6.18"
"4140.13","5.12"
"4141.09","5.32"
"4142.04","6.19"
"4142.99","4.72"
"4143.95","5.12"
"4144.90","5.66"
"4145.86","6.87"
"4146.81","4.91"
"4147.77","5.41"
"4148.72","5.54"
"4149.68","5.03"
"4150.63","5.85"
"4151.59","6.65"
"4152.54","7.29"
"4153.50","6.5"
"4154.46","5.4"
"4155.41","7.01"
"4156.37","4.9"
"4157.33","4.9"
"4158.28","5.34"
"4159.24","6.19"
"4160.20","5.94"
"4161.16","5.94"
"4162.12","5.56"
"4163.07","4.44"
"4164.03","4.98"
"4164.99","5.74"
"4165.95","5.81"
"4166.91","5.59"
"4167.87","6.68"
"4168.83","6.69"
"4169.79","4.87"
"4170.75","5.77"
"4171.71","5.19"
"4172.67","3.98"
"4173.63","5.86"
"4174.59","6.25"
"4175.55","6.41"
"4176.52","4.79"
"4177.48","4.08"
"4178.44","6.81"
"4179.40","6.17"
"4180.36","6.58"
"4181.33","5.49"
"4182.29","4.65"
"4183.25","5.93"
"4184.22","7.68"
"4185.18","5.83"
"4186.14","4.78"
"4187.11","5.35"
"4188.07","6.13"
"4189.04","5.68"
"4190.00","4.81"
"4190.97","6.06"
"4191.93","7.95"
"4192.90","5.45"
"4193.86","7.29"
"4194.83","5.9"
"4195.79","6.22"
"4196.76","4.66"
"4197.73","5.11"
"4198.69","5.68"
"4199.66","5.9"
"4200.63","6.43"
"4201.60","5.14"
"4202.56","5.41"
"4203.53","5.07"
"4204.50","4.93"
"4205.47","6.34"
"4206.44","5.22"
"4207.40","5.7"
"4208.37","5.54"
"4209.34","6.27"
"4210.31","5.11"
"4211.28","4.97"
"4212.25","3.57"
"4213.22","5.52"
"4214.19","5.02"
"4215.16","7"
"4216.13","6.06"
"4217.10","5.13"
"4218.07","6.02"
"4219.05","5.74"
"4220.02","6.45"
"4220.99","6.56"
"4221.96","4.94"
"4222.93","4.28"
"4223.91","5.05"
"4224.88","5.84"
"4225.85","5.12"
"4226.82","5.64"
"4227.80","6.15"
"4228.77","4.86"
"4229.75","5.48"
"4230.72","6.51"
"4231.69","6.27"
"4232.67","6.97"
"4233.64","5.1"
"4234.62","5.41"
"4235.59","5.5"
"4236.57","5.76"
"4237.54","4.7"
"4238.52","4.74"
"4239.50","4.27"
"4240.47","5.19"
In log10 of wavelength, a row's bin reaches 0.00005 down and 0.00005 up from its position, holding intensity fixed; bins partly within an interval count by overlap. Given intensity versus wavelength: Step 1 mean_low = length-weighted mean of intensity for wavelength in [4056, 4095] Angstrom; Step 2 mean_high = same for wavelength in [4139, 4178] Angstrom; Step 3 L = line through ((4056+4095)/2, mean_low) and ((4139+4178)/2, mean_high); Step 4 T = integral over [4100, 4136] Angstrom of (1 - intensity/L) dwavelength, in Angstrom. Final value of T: 3.5 Angstrom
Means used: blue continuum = 5.9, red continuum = 5.62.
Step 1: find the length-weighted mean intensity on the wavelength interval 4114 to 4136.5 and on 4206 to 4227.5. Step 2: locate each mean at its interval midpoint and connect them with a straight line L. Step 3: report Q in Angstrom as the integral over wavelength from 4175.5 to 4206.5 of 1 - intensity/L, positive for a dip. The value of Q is -2.0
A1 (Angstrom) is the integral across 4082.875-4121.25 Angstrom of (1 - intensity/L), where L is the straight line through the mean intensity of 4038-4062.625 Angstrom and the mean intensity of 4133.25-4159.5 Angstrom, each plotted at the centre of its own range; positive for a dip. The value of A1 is 4.7 Angstrom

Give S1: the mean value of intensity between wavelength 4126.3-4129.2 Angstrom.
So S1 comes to 4.51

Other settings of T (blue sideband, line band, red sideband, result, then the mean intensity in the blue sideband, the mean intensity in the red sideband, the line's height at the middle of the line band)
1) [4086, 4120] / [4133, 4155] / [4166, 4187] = -1.25 Angstrom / 4.99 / 5.71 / 5.39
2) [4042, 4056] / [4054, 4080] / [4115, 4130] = -2.01 Angstrom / 5.93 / 5.1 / 5.72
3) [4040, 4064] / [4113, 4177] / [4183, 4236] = 3.31 Angstrom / 5.89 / 5.68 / 5.77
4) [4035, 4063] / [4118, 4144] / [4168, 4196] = 2.52 Angstrom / 5.79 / 5.82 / 5.81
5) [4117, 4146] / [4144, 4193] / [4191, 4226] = -2.62 Angstrom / 5.29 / 5.64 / 5.46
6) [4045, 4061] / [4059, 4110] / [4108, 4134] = -2.75 Angstrom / 5.84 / 4.9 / 5.4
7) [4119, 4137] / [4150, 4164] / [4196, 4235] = -1.17 Angstrom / 5.27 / 5.56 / 5.37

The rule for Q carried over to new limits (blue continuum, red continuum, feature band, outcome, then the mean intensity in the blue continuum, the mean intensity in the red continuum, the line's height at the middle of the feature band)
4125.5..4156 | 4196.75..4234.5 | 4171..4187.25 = -0.31 Angstrom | 5.51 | 5.57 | 5.54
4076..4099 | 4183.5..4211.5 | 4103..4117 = 3.15 Angstrom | 5.19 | 5.75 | 5.31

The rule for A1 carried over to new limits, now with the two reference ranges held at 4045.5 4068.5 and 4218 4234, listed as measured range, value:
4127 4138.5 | 1.1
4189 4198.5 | -0.3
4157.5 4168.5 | 0.3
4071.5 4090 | 0.4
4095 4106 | 0.1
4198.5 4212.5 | 0.7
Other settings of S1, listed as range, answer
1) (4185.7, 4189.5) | 5.48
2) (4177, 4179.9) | 5.71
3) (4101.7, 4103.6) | 8.94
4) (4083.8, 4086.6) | 6.22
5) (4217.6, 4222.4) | 5.95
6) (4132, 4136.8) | 5.66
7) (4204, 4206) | 5.61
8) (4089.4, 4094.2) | 5.12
